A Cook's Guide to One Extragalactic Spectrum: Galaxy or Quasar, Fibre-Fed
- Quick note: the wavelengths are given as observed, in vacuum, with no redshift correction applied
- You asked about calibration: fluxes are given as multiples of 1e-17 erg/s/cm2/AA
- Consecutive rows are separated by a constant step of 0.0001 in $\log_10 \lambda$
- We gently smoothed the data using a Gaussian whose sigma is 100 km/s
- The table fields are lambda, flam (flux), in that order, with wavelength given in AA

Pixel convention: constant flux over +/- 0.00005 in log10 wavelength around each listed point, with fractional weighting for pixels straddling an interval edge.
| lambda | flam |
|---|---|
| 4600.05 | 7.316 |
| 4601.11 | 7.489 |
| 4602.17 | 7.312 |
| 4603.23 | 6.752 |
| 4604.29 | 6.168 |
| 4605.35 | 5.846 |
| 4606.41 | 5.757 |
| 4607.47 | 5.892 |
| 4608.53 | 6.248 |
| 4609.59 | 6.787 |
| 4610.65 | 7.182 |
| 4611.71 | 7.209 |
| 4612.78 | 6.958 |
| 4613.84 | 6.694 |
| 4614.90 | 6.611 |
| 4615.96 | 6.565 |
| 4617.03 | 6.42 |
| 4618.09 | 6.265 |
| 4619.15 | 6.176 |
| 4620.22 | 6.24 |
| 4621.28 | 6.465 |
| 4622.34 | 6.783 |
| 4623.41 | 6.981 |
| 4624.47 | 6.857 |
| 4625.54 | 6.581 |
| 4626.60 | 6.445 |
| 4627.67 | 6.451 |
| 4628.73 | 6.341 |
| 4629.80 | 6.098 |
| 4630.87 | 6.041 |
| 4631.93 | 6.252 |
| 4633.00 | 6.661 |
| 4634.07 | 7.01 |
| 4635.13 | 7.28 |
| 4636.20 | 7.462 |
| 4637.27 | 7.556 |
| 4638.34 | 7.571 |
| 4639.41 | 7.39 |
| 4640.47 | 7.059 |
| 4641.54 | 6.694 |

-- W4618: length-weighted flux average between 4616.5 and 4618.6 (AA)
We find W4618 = 6.35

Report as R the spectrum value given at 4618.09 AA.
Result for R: 6.265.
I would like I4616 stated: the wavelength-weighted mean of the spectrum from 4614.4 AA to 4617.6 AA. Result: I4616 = 6.53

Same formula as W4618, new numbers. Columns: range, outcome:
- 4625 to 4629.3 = 6.45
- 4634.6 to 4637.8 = 7.43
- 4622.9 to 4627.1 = 6.72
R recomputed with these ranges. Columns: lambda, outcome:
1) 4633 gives 6.661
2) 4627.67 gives 6.451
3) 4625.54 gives 6.581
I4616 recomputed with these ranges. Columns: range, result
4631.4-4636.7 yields 6.93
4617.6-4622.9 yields 6.39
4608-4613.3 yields 6.87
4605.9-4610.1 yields 6.17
